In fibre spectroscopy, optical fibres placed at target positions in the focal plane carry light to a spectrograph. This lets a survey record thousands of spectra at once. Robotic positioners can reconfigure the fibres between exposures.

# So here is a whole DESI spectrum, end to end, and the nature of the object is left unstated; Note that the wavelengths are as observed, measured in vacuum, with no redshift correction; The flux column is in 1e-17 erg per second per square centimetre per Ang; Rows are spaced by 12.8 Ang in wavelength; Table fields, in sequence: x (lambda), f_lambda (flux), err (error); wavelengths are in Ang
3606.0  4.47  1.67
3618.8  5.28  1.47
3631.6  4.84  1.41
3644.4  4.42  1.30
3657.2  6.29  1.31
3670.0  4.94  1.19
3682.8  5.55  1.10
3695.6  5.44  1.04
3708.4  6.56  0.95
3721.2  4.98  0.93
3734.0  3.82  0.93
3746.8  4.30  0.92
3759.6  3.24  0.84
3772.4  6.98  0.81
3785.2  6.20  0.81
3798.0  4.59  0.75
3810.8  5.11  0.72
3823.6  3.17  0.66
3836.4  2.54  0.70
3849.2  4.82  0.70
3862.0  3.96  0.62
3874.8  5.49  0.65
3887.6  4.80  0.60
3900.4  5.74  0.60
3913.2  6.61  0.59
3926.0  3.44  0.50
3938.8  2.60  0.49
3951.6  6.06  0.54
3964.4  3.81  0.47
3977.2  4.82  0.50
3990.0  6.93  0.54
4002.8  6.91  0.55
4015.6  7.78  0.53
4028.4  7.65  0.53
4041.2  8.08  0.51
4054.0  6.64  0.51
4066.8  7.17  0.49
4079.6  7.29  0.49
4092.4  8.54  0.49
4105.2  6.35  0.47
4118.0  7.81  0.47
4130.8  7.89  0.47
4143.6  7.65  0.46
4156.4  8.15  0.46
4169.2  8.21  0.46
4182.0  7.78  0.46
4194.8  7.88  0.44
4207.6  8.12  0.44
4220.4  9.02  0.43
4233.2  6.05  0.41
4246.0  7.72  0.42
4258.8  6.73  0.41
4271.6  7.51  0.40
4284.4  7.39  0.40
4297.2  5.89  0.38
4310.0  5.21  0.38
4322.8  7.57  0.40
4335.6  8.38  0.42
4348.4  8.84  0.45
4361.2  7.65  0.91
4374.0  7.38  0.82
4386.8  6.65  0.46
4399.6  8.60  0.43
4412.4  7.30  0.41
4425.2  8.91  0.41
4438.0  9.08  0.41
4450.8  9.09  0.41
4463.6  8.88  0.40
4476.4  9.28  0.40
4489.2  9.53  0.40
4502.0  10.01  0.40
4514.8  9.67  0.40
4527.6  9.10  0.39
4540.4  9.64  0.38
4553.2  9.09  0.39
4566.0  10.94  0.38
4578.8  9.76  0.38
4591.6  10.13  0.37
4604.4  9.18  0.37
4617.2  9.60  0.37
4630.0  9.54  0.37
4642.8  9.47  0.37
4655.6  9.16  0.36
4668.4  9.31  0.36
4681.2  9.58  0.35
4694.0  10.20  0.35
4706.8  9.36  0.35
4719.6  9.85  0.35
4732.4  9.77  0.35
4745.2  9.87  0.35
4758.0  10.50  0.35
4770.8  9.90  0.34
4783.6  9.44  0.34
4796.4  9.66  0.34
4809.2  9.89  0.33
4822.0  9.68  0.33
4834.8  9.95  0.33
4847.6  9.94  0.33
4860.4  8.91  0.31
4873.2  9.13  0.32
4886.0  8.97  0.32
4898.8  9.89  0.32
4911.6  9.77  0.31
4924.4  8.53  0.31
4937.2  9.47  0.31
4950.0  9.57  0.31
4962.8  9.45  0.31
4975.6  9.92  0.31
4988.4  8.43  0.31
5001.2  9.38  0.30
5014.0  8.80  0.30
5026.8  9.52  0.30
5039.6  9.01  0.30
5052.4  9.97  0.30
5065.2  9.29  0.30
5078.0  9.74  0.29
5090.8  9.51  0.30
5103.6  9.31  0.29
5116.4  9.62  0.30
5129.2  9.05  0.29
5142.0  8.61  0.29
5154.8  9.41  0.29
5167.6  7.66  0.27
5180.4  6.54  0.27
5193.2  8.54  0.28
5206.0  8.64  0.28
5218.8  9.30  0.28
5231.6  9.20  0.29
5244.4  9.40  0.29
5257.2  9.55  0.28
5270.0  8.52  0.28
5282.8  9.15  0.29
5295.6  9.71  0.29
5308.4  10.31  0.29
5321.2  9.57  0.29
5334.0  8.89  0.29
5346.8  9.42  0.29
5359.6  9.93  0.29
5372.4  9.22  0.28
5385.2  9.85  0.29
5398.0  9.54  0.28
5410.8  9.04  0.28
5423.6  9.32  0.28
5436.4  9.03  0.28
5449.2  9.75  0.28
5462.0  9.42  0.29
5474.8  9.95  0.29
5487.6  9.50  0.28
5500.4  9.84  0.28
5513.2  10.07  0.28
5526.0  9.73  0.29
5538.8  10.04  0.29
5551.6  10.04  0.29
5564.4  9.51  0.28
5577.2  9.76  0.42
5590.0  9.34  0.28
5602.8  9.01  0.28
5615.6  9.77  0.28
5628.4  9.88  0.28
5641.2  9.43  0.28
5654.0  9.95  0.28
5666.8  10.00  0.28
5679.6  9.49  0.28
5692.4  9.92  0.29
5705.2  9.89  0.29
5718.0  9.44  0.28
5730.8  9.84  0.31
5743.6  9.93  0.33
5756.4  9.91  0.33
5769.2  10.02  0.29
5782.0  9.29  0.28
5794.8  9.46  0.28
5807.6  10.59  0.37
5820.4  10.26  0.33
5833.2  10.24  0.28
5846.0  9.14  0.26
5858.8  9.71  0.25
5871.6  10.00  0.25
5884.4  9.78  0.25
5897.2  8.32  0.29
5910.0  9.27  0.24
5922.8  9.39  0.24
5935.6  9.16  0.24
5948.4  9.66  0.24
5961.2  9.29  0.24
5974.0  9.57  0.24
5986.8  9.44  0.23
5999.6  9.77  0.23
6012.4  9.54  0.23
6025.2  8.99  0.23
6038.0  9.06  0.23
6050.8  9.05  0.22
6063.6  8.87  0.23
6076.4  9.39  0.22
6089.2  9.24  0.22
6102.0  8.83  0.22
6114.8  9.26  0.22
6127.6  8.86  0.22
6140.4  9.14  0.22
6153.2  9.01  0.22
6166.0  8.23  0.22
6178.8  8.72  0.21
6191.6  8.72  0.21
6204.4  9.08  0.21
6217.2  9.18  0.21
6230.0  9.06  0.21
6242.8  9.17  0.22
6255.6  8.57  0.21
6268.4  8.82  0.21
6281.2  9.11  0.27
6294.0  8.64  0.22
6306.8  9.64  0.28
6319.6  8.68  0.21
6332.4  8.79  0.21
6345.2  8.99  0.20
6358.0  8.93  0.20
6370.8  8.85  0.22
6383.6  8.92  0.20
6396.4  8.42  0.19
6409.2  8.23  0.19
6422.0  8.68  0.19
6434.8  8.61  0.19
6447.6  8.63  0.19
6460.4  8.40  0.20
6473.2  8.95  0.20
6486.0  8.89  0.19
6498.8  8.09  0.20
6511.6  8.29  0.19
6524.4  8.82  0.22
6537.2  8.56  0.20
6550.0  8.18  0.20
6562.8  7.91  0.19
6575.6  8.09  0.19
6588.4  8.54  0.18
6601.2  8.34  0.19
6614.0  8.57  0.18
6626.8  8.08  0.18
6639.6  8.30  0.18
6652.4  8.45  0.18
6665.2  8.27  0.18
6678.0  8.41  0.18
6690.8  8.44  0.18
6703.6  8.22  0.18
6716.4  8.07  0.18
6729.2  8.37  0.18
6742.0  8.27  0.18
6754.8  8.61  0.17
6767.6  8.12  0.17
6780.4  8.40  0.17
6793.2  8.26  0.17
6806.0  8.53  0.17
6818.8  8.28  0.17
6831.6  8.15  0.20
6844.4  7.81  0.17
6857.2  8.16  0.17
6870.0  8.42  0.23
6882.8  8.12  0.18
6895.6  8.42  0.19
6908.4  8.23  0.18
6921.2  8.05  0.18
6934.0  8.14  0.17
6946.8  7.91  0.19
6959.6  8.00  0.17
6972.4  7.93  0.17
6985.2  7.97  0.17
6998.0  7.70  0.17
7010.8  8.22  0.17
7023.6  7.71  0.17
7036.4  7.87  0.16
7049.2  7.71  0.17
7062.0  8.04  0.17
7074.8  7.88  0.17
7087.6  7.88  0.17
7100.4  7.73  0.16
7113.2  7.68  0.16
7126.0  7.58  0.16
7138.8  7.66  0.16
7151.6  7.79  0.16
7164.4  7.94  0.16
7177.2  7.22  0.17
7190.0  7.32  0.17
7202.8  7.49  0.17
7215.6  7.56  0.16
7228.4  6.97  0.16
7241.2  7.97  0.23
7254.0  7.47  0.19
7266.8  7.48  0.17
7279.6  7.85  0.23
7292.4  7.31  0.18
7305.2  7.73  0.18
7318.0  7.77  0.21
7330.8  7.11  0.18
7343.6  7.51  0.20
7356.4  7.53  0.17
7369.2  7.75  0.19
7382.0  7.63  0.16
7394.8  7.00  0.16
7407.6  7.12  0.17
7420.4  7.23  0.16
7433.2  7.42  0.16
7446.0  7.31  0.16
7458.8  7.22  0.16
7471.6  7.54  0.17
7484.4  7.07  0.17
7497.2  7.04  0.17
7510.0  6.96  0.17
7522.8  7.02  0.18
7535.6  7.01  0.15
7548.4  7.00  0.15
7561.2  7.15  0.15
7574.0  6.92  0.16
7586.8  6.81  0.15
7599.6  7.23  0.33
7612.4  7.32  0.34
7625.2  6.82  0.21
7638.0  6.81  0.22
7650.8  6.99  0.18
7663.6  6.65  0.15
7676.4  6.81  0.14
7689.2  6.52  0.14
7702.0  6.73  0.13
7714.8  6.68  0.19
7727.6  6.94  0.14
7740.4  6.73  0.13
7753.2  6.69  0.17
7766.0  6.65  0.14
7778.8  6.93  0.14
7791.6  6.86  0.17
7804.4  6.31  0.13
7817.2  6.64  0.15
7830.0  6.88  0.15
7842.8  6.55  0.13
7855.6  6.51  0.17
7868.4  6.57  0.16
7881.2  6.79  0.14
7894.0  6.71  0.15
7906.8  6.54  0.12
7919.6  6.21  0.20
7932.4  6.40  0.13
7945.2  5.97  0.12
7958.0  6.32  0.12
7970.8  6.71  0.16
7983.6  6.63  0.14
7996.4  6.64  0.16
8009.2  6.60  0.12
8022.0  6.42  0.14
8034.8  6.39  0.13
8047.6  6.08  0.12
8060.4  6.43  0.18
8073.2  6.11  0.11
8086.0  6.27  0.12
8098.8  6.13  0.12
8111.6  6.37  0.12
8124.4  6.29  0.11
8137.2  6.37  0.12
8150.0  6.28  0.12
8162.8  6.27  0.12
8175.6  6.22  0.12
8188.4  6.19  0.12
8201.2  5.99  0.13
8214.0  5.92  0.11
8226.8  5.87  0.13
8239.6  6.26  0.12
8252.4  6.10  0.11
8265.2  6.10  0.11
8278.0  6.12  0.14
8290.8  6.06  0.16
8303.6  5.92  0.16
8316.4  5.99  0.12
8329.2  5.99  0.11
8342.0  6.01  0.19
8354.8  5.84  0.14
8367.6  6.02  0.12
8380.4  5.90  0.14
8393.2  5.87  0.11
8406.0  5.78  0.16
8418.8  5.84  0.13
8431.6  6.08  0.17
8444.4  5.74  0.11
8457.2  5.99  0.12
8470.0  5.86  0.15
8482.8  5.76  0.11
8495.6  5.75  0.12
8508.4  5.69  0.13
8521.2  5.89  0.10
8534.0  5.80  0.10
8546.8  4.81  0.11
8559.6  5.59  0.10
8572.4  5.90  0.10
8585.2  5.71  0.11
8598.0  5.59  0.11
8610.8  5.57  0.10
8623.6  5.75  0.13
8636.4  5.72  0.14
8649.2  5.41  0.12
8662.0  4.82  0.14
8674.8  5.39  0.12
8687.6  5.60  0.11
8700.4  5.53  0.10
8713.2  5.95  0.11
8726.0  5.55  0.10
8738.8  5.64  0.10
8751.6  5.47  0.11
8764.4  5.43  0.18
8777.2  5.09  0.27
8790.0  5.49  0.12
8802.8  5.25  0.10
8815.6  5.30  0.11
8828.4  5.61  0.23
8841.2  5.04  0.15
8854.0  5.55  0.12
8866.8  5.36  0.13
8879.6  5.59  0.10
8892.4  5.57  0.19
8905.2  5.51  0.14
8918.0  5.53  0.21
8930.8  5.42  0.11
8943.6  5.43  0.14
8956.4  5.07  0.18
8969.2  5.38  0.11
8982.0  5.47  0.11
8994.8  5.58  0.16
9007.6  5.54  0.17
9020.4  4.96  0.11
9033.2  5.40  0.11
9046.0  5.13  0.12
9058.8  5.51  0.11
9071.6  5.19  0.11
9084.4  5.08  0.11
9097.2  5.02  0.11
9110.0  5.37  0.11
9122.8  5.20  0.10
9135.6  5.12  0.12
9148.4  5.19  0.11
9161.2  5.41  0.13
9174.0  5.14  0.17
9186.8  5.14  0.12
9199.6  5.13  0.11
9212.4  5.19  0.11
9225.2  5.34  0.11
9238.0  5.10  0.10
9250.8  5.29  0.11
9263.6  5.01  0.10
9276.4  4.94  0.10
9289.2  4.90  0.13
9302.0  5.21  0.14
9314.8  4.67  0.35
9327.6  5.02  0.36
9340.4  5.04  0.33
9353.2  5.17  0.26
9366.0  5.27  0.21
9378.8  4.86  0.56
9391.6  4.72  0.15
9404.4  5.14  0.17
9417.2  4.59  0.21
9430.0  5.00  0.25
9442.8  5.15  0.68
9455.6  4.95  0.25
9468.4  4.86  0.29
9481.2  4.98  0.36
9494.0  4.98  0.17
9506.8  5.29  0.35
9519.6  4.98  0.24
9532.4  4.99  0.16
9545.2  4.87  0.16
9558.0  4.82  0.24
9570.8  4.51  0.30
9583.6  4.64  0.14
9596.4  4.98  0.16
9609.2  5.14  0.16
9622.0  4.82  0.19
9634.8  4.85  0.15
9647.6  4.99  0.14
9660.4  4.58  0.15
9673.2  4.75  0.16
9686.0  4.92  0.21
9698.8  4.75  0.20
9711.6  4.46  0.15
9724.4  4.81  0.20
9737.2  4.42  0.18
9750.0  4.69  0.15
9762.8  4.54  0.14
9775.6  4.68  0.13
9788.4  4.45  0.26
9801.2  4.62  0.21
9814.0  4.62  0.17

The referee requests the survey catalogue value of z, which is 0.00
